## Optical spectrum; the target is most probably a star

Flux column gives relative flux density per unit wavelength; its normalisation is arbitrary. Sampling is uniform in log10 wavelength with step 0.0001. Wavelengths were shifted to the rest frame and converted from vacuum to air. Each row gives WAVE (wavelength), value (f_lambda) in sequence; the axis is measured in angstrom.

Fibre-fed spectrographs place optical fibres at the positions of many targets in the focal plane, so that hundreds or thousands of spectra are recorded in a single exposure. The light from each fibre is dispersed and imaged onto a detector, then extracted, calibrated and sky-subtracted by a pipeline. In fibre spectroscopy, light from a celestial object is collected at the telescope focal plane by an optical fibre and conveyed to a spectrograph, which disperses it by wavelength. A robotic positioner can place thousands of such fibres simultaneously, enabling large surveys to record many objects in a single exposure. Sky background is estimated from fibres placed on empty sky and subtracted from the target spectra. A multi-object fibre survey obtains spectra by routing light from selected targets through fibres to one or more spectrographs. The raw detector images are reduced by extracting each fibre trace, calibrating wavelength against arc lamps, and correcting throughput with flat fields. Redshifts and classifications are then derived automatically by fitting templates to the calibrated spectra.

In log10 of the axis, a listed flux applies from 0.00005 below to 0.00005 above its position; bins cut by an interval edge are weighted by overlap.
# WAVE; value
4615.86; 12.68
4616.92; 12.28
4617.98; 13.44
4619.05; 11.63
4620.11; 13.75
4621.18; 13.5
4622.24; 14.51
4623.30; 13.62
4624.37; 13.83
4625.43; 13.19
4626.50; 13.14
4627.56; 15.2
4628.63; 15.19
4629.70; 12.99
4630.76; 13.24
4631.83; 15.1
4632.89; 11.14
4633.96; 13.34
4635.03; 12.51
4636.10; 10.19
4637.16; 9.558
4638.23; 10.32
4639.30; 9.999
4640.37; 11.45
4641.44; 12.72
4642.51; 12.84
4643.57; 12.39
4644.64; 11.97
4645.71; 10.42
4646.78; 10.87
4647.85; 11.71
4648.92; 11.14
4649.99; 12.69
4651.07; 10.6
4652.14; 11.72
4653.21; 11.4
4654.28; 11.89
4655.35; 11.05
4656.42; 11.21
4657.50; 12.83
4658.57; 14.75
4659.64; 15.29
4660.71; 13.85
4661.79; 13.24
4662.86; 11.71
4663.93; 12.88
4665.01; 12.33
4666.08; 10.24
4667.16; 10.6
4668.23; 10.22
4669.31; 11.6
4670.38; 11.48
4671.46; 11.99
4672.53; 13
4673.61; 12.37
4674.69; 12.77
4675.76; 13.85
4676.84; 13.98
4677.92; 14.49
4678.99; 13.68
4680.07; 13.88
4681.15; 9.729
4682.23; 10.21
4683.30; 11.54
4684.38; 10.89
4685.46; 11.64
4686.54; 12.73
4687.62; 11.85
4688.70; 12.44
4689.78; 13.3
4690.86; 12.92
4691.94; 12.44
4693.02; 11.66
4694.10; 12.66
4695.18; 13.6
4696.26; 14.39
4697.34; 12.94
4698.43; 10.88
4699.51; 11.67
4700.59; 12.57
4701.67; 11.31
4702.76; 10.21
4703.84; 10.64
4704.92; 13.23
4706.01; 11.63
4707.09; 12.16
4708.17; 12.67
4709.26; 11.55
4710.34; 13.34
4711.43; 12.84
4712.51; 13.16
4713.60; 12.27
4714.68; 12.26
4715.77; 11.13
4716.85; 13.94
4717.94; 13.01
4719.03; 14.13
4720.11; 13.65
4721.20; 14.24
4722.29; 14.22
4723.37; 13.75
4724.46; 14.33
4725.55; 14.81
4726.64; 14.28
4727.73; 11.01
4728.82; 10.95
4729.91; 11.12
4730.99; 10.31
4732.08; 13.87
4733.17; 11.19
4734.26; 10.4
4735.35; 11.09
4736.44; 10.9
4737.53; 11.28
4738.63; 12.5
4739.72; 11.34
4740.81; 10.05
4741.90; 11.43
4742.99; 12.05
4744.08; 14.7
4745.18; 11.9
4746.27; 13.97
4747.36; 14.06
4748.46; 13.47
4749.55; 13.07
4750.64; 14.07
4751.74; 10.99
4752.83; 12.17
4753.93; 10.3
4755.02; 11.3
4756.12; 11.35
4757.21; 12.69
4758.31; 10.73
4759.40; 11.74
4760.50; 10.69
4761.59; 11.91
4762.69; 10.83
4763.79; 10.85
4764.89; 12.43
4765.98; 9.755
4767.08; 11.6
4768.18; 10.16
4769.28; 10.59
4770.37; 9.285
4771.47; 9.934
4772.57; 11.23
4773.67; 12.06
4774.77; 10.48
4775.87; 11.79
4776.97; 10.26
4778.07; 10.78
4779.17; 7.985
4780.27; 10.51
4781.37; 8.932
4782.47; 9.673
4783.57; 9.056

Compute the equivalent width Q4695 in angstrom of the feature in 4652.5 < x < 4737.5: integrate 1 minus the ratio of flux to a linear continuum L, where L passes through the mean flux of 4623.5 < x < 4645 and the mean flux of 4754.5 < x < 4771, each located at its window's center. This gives -3.96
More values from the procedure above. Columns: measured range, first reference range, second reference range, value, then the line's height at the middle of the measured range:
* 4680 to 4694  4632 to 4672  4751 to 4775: -0.38 angstrom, 11.6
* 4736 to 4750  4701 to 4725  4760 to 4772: -0.95 angstrom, 11.6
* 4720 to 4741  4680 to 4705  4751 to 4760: -1.07 angstrom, 11.7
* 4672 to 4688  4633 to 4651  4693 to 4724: -0.42 angstrom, 12.1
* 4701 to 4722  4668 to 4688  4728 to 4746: -1.14 angstrom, 11.9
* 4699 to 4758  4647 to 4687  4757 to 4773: -4.91 angstrom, 11.4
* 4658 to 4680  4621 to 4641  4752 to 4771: -0.89 angstrom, 12.2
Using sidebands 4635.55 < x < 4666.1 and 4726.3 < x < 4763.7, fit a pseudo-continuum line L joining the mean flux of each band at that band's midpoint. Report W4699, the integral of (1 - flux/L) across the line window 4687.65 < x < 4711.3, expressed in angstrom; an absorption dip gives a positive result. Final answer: -0.9 angstrom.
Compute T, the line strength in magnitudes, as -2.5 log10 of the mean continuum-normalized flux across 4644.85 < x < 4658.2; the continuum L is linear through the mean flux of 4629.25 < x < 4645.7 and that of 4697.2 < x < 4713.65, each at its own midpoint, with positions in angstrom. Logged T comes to 0.04 mag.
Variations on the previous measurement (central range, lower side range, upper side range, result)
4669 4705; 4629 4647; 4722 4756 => -0.022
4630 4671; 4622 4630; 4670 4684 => 0.117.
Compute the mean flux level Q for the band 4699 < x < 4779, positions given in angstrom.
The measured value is 11.9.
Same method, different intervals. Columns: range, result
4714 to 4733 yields 13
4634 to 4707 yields 12.1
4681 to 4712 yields 12.1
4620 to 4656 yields 12.3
